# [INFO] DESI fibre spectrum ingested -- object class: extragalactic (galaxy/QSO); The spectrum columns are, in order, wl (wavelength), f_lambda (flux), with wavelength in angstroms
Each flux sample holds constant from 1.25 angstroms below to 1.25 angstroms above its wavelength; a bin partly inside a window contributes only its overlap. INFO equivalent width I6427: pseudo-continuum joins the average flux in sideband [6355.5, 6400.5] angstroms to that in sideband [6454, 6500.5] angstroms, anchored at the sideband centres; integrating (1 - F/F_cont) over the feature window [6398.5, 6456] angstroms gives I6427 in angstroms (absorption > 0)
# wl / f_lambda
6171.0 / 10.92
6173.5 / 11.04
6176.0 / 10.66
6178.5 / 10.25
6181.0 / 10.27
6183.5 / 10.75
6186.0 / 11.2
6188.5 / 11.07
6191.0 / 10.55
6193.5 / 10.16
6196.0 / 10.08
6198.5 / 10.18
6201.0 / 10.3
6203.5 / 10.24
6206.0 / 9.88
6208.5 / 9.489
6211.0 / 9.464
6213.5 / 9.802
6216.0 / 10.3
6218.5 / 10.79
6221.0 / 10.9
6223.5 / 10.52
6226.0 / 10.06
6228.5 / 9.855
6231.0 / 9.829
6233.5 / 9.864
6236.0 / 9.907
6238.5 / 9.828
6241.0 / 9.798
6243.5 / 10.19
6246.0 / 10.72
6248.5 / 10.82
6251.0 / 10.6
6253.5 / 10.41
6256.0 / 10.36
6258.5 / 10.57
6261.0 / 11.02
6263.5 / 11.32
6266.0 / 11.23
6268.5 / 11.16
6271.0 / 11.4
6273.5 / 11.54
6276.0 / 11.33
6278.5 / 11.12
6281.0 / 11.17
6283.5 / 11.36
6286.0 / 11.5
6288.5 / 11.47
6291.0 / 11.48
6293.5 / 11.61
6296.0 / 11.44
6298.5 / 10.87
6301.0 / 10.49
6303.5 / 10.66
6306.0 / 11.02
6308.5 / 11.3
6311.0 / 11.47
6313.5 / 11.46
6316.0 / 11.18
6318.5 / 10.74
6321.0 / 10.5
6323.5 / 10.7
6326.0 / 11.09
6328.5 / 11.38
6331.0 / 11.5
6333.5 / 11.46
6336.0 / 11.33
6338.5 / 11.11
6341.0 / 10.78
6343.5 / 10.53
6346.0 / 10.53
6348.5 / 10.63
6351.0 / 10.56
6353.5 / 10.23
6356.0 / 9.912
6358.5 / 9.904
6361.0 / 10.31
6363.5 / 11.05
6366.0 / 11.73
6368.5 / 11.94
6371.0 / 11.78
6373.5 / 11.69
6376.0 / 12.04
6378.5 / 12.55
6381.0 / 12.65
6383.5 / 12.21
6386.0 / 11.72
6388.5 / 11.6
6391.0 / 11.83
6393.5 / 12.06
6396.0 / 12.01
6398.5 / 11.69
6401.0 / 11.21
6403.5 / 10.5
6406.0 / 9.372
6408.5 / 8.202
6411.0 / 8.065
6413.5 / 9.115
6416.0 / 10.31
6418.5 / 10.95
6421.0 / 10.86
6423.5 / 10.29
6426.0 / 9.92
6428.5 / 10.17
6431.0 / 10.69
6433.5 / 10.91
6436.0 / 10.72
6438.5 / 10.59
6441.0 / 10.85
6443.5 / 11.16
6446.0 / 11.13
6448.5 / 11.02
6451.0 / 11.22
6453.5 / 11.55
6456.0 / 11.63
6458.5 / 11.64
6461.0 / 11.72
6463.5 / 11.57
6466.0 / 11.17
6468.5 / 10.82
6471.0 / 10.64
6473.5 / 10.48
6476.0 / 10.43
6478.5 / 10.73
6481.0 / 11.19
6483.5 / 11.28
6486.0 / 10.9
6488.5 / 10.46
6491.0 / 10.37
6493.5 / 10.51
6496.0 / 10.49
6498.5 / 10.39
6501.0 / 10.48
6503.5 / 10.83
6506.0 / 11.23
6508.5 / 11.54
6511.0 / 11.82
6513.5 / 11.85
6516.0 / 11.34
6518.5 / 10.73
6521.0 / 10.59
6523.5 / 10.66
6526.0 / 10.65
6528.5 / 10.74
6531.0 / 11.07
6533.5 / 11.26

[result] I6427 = 4.1 angstroms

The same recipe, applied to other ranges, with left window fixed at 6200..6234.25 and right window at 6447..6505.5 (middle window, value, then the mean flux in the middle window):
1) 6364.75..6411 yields -3.2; 11.4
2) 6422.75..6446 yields 0.4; 10.6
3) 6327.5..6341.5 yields -1.1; 11.3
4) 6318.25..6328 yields -0.3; 10.8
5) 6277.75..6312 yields -2.9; 11.2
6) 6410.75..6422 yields 0.8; 10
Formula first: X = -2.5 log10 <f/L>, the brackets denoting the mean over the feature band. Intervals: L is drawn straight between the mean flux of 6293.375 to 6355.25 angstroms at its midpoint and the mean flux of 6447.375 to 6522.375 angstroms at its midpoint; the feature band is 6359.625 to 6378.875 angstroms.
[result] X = -0.06 mag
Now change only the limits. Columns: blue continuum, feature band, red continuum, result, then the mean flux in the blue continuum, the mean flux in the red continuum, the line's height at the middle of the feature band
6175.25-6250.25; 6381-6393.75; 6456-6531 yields -0.12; 10.3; 11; 10.7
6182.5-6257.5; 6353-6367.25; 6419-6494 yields 0.01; 10.3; 10.9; 10.6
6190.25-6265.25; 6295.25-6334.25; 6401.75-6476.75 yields -0.07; 10.3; 10.6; 10.4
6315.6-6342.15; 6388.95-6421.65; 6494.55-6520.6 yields 0.06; 11.1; 11.1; 11.1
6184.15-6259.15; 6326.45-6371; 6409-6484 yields -0.04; 10.3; 10.7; 10.5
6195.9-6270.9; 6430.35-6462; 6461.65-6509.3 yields -0.04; 10.3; 10.8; 10.7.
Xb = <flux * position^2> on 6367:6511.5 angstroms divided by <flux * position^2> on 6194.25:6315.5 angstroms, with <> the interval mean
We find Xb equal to 1.1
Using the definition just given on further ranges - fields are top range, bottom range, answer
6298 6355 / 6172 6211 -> 1.10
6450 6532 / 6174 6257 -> 1.17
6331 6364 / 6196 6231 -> 1.10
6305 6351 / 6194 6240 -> 1.13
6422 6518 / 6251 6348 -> 1.04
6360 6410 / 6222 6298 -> 1.10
